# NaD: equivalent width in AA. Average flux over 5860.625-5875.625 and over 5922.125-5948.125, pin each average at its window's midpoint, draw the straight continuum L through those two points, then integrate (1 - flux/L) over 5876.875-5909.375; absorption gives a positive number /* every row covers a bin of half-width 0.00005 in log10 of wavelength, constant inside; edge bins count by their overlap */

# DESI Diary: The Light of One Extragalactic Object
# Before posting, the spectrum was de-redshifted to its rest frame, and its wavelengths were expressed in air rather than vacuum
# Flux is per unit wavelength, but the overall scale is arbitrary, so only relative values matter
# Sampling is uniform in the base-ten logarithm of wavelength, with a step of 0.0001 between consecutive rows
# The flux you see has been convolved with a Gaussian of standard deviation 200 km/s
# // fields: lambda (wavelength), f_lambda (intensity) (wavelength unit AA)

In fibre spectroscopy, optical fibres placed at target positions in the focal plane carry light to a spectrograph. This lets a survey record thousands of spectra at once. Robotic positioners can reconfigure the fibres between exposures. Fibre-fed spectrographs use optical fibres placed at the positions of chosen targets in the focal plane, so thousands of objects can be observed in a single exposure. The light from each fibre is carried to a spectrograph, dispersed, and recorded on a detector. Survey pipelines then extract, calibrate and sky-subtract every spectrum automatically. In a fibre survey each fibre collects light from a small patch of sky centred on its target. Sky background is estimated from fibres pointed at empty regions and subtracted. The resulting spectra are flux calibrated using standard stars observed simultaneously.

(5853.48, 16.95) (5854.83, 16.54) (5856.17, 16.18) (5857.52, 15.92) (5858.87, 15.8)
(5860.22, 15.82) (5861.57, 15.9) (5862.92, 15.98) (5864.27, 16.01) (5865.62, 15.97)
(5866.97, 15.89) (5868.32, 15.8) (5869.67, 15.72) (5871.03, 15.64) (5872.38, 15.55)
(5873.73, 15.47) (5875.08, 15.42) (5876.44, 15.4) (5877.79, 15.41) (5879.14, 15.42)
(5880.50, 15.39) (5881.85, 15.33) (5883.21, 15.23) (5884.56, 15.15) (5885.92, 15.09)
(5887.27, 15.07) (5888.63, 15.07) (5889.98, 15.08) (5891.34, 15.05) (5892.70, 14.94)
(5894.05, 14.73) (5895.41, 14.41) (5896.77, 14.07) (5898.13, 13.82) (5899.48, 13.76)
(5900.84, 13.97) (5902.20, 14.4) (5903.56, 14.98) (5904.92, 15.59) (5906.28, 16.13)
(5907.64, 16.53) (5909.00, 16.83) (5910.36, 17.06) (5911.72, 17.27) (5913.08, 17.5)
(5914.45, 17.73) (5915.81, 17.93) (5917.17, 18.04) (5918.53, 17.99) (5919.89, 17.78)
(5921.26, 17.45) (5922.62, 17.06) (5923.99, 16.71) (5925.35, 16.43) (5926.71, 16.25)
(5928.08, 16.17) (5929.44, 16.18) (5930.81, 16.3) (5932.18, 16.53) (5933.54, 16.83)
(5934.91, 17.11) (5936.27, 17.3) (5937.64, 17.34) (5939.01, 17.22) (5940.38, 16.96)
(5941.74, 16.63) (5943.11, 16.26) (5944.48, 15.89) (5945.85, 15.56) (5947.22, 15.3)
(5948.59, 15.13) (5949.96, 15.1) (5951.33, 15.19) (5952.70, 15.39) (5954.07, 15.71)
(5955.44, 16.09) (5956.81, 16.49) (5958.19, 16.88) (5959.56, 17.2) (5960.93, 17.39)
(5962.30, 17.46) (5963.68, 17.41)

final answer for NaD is 2.0 AA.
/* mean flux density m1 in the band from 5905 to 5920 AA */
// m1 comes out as 17.3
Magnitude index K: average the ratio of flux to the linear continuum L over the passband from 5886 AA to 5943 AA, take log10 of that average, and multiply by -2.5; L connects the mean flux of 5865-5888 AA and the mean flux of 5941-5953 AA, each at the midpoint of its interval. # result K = -0.04 mag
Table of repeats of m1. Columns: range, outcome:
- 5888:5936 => 16.1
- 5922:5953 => 16.3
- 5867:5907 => 15.1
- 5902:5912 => 16.1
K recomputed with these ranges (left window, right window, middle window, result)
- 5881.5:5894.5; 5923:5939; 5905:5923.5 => -0.079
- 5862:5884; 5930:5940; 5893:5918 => 0.033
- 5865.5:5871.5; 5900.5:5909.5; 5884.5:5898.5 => 0.060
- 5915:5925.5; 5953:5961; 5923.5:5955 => 0.049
